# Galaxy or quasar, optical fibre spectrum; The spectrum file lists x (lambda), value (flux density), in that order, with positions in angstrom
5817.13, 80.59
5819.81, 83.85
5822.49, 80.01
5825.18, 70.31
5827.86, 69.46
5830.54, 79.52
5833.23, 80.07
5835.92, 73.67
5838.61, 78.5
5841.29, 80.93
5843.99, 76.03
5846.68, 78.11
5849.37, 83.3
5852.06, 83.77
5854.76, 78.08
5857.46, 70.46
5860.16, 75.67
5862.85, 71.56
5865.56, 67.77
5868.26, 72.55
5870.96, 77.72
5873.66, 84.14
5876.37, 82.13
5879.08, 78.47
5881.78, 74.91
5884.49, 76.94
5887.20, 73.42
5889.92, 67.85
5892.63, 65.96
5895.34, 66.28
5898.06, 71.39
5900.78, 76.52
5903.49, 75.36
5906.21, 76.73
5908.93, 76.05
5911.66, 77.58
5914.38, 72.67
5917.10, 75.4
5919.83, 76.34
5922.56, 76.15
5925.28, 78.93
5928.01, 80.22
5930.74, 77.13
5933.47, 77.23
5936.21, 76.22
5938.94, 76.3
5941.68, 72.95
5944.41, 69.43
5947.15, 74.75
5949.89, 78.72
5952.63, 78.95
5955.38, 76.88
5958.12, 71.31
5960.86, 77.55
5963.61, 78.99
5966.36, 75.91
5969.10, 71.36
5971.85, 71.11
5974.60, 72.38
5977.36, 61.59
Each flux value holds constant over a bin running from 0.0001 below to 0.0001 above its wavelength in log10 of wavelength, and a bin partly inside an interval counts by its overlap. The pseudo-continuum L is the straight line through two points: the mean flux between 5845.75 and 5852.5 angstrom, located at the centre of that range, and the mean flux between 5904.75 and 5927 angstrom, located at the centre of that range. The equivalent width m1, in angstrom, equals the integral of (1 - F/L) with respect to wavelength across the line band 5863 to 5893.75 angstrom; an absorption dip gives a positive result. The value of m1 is 1.83 angstrom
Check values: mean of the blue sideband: 81.8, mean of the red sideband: 76.3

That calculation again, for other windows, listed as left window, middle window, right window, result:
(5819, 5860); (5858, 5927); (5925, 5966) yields 1.98 angstrom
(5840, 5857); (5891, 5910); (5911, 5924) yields 1.00 angstrom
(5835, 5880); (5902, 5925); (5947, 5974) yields 0.11 angstrom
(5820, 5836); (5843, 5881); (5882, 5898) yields -2.10 angstrom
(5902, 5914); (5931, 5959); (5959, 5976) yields -0.13 angstrom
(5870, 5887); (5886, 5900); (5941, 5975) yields 1.57 angstrom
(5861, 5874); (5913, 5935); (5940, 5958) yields -0.60 angstrom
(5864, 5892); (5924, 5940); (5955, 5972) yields -0.56 angstrom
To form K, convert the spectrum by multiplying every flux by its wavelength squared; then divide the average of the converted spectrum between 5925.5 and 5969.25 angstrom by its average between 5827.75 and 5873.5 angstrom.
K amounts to 1.0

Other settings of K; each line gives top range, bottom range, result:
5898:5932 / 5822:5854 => 1.01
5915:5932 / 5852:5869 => 1.07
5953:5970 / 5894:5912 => 1.04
